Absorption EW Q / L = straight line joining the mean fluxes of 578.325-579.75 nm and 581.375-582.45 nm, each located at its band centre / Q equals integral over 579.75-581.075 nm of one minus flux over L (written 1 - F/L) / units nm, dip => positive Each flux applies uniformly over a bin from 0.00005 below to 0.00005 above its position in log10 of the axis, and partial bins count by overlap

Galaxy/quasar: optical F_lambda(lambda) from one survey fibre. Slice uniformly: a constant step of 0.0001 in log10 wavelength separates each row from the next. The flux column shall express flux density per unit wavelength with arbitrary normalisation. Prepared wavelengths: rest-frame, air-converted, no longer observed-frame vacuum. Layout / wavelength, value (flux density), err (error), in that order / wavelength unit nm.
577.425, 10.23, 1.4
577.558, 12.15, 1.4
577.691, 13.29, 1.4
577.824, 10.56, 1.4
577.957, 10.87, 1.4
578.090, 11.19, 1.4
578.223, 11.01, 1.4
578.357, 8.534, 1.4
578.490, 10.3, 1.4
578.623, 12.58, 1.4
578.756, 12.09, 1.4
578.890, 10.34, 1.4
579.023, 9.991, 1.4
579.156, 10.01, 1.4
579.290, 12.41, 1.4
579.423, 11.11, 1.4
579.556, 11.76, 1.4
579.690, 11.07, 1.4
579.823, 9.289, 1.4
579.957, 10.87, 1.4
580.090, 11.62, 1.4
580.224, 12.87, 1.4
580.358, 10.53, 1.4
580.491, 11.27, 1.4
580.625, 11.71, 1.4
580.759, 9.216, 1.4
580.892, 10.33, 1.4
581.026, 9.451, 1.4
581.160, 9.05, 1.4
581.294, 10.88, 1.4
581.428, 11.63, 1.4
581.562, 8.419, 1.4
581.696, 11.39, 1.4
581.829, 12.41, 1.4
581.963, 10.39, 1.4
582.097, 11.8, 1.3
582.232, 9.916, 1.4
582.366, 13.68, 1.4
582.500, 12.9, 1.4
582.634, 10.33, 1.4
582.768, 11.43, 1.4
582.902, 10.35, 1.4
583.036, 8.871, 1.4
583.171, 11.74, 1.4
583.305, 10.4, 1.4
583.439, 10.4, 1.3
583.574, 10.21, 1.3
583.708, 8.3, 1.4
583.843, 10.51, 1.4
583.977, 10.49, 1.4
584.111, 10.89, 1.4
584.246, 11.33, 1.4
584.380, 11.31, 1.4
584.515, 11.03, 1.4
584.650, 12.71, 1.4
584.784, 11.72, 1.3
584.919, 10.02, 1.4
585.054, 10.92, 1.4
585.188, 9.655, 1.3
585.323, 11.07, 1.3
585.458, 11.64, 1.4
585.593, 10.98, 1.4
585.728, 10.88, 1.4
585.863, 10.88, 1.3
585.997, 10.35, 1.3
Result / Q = 0.044 nm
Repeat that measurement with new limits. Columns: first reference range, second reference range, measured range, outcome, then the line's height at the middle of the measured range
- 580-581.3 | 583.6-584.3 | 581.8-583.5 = -0.11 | 10.4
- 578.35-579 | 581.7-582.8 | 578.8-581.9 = 0.13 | 11.2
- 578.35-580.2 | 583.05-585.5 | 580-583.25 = -0.02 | 10.9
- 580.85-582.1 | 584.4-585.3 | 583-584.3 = 0.06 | 10.8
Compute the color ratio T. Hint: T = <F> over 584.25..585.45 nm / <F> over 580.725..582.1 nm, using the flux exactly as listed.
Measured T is 1.06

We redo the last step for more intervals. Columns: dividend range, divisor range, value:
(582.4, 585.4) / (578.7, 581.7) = 1.01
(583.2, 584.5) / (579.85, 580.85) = 0.95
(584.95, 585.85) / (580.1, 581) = 0.99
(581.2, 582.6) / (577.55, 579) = 1.02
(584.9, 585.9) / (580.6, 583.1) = 1.00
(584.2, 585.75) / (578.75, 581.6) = 1.04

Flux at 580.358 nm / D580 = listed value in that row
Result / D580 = 10.53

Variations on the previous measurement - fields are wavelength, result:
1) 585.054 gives 10.92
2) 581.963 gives 10.39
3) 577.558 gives 12.15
